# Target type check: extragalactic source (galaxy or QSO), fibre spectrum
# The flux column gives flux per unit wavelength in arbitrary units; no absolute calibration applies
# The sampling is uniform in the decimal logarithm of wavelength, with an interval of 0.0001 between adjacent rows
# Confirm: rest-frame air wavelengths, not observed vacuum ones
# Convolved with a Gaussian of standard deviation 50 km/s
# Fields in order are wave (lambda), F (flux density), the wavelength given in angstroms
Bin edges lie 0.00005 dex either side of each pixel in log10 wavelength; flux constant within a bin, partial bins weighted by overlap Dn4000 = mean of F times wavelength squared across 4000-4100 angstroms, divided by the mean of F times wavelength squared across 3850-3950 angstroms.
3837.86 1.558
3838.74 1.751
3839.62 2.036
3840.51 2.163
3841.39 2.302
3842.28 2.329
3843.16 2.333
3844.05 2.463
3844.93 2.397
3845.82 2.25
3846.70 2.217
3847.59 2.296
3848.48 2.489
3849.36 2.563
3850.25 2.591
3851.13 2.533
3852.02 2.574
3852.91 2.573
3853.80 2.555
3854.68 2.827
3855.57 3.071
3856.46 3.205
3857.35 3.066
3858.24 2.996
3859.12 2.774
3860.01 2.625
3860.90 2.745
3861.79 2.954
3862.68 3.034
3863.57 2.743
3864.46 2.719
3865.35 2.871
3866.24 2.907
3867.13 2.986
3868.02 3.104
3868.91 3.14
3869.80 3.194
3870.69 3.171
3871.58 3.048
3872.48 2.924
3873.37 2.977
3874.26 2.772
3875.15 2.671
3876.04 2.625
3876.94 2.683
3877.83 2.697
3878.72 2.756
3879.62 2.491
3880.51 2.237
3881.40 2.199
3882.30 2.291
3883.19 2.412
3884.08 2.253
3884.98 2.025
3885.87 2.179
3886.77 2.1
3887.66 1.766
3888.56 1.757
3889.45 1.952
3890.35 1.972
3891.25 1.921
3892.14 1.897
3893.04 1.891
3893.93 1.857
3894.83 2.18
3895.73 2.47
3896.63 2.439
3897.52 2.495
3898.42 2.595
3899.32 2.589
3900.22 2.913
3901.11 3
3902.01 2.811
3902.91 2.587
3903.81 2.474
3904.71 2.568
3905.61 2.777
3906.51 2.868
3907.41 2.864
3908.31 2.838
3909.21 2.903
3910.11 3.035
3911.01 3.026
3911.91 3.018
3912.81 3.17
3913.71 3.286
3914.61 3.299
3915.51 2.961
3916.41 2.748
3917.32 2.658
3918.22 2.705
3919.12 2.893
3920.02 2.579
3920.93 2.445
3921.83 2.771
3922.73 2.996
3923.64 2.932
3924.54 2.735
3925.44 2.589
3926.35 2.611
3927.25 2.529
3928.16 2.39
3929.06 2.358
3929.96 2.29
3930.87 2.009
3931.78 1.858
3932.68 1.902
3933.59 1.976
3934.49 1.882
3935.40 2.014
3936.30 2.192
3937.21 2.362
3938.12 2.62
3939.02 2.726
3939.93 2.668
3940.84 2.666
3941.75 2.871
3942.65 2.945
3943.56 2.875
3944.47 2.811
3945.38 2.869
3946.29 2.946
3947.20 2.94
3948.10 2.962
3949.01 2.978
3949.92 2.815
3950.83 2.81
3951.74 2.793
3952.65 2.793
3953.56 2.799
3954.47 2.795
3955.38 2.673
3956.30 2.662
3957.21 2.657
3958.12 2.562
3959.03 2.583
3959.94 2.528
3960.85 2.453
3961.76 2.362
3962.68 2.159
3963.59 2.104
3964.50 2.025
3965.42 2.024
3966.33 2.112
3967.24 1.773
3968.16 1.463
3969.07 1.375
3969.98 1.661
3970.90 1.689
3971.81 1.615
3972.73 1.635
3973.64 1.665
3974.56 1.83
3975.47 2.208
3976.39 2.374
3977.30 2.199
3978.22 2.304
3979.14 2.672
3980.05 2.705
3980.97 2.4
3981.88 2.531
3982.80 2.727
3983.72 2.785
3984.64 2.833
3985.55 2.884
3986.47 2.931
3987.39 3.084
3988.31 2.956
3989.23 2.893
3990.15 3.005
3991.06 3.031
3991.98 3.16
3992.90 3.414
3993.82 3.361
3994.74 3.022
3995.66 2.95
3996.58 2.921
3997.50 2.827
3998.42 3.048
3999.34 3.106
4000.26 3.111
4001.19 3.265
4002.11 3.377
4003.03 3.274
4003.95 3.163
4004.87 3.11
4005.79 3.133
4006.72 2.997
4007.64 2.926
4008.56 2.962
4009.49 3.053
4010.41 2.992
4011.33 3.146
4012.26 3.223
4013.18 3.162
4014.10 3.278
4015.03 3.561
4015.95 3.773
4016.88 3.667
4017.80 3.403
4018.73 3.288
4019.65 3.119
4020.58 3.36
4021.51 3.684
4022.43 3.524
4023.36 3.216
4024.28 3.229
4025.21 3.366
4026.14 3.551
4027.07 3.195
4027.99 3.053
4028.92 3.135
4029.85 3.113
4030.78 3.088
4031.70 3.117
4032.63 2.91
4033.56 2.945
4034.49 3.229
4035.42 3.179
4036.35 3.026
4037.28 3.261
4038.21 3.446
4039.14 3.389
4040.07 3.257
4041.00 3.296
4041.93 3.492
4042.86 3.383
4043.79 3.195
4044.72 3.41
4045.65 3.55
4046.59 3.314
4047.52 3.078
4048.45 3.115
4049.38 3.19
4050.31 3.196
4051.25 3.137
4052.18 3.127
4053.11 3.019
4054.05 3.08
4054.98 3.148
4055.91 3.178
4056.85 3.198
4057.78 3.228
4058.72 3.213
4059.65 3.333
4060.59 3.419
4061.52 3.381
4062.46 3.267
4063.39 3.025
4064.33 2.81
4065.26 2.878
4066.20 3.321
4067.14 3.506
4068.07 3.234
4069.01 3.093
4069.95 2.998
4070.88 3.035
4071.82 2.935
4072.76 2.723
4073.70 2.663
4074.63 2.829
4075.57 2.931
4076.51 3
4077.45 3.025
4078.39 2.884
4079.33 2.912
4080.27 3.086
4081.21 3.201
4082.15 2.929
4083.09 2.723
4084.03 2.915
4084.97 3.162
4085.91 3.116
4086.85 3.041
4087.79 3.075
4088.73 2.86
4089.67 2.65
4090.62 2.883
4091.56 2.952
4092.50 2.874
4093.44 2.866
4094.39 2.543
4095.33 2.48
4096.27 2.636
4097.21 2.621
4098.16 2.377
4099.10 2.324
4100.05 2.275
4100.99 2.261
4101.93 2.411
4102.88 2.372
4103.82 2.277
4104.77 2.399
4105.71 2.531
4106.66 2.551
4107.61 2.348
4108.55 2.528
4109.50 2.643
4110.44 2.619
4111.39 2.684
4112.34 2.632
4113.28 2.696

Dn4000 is 1.3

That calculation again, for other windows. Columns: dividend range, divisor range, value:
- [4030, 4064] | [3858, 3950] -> 1.32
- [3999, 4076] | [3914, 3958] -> 1.28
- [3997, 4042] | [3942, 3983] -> 1.38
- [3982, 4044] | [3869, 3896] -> 1.42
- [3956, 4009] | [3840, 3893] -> 1.08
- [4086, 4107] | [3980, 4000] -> 0.94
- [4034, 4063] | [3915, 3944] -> 1.37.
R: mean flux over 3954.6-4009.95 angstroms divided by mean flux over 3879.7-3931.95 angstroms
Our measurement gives 1.03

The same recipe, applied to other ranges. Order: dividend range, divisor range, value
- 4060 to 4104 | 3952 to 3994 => 1.18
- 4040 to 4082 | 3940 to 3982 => 1.30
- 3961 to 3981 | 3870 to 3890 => 0.82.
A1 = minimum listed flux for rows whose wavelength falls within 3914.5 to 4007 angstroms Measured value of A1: 1.375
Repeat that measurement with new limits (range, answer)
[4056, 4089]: 2.663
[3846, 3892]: 1.757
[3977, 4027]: 2.199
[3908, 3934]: 1.858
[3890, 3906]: 1.857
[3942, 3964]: 2.104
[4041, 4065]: 2.81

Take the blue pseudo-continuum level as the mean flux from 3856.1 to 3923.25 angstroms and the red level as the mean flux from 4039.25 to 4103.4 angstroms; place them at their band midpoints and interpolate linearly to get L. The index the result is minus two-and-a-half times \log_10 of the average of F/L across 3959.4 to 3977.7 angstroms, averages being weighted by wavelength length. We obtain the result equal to 0.39 mag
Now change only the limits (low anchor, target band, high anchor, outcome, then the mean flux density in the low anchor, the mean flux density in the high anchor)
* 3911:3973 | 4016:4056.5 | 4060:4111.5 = -0.20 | 2.5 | 2.82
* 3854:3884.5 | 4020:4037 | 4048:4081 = -0.06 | 2.8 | 3.09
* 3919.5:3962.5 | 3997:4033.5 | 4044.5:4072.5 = -0.09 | 2.58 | 3.17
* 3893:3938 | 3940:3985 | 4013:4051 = 0.18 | 2.59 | 3.29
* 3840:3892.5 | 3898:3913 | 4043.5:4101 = -0.07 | 2.57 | 3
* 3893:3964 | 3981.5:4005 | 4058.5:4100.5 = -0.10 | 2.63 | 2.93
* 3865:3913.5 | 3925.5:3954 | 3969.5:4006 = 0.04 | 2.58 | 2.72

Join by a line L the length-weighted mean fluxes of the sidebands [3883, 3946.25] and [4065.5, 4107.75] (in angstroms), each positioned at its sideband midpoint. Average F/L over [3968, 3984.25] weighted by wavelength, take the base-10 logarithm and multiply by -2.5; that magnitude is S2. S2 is 0.23 mag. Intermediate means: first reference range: 2.53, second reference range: 2.8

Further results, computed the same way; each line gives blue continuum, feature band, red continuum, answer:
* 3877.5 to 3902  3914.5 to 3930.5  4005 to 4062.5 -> -0.08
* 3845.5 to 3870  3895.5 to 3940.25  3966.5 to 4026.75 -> 0.07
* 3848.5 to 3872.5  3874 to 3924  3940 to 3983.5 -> 0.05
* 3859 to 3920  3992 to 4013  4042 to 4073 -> -0.04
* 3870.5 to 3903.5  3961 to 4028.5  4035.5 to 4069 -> 0.06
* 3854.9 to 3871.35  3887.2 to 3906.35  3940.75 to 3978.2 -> 0.18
